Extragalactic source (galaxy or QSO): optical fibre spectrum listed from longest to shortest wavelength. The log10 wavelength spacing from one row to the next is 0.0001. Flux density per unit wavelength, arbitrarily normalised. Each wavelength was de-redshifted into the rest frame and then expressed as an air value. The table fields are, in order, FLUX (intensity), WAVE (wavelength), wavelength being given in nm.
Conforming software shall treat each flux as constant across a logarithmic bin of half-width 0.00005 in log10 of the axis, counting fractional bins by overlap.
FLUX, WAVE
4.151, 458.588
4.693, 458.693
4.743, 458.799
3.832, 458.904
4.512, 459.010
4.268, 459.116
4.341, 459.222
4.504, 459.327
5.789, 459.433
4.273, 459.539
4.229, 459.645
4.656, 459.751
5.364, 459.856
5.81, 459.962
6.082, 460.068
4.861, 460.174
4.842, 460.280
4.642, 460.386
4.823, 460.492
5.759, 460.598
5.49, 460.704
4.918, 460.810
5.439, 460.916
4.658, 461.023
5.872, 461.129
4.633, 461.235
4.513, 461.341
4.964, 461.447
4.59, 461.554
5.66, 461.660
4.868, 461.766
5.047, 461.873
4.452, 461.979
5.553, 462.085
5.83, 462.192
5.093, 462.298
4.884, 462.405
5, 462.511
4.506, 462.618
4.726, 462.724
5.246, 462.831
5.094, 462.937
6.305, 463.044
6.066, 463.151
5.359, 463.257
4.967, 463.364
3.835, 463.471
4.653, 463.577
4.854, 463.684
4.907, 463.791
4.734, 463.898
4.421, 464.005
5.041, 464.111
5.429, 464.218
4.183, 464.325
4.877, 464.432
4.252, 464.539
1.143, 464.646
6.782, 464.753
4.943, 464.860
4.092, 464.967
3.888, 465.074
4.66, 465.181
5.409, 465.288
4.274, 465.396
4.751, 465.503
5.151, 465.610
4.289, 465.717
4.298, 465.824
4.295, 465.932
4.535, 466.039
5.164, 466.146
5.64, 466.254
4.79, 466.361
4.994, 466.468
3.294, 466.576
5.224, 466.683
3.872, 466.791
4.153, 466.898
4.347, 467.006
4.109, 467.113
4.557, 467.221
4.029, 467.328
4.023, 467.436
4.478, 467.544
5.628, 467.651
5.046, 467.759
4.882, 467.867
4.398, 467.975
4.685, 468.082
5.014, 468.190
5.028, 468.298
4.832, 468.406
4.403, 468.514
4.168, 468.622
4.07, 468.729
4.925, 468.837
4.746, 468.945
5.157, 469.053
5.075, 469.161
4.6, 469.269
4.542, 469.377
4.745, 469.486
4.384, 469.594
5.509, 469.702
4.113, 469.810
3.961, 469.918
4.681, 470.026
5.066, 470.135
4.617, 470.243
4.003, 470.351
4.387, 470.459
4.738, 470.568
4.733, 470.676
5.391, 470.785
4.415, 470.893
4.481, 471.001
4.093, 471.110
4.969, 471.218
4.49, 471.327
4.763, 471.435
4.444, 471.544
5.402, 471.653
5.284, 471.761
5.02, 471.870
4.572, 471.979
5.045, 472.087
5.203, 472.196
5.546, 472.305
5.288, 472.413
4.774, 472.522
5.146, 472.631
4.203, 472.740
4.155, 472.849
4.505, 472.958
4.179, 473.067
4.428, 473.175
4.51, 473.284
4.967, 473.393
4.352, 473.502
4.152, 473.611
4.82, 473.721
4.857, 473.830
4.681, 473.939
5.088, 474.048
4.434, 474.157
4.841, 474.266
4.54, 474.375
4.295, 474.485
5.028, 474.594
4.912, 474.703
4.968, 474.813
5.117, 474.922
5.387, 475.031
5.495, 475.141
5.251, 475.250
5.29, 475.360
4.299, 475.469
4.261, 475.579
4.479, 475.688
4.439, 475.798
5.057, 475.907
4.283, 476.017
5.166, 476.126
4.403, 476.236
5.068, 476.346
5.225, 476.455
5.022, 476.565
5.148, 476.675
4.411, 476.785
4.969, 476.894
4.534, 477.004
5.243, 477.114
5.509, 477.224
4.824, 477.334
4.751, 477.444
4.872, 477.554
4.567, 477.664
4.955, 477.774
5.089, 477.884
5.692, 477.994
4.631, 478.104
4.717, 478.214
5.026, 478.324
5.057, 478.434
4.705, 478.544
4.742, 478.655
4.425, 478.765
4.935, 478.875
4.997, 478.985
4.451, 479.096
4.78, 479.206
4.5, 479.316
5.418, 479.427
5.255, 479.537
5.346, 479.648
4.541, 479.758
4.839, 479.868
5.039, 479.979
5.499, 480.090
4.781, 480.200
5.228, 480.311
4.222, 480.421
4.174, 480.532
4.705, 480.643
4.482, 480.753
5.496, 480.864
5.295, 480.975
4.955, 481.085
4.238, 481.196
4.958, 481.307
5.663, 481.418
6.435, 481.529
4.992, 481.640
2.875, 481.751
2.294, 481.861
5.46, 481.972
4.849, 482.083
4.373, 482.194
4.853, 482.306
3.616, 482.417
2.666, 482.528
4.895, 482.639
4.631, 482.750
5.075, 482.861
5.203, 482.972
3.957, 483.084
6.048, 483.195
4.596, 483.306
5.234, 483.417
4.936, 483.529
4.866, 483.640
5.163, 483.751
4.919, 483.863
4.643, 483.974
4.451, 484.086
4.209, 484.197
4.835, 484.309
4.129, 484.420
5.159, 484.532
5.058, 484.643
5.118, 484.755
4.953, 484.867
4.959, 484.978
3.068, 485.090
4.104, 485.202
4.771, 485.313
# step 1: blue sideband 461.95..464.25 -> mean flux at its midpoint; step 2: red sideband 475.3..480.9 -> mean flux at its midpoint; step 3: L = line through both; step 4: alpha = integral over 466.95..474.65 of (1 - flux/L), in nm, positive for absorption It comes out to 0.42 nm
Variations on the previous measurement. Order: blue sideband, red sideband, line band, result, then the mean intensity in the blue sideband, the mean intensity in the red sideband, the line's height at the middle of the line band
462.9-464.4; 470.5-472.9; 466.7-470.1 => 0.20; 4.99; 4.82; 4.89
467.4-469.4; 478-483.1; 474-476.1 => -0.04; 4.73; 4.74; 4.73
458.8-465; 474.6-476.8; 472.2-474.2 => 0.09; 4.91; 4.89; 4.9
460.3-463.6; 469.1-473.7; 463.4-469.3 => 0.36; 5.08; 4.69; 4.9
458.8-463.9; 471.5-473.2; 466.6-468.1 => 0.12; 4.99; 4.83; 4.9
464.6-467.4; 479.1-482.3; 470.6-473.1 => -0.09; 4.49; 4.8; 4.62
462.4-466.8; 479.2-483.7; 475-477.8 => -0.07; 4.74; 4.76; 4.76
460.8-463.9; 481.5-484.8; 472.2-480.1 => -0.11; 5.05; 4.64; 4.77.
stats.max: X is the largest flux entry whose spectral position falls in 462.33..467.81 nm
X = 6.782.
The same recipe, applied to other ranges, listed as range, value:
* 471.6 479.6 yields 5.692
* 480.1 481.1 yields 5.496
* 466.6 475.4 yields 5.628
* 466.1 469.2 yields 5.64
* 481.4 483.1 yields 6.435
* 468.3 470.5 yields 5.509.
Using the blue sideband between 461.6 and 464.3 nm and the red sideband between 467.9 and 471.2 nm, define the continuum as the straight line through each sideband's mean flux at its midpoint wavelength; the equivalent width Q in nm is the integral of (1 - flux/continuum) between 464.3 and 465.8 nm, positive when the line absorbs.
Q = 0.13 nm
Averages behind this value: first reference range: 5.05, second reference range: 4.64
